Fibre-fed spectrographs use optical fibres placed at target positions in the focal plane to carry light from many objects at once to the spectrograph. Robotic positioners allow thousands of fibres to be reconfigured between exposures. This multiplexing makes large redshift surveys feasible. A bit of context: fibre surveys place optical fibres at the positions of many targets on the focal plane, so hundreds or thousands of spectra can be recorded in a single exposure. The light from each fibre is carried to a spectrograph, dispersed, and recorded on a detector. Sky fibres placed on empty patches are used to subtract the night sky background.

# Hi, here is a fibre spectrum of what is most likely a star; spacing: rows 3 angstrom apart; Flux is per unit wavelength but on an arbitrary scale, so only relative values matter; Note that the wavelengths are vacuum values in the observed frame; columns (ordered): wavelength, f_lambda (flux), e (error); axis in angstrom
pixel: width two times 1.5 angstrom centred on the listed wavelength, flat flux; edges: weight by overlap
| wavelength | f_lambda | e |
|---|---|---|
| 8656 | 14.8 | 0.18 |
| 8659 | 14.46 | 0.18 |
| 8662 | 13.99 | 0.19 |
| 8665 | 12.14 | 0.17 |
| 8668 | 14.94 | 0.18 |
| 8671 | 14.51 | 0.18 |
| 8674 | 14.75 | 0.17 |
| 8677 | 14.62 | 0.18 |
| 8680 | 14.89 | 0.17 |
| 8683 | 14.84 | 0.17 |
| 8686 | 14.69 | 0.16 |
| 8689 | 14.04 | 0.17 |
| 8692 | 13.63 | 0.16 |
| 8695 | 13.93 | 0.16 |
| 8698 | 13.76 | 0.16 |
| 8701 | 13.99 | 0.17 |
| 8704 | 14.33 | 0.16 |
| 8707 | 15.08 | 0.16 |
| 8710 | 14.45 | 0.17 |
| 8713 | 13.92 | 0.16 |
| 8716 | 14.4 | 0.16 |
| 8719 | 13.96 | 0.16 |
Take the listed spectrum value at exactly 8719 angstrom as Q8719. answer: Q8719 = 13.96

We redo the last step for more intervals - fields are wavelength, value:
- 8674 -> 14.75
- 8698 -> 13.76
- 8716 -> 14.4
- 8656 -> 14.8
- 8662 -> 13.99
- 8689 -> 14.04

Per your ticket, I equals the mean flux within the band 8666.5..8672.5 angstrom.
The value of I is 14.7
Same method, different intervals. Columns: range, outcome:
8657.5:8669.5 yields 13.9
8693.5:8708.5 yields 14.2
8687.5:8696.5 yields 13.9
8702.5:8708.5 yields 14.7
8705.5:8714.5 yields 14.5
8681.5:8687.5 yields 14.8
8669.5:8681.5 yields 14.7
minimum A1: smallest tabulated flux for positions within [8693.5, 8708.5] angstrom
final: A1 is 13.76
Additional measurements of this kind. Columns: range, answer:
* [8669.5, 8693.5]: 13.63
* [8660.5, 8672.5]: 12.14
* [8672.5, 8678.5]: 14.62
